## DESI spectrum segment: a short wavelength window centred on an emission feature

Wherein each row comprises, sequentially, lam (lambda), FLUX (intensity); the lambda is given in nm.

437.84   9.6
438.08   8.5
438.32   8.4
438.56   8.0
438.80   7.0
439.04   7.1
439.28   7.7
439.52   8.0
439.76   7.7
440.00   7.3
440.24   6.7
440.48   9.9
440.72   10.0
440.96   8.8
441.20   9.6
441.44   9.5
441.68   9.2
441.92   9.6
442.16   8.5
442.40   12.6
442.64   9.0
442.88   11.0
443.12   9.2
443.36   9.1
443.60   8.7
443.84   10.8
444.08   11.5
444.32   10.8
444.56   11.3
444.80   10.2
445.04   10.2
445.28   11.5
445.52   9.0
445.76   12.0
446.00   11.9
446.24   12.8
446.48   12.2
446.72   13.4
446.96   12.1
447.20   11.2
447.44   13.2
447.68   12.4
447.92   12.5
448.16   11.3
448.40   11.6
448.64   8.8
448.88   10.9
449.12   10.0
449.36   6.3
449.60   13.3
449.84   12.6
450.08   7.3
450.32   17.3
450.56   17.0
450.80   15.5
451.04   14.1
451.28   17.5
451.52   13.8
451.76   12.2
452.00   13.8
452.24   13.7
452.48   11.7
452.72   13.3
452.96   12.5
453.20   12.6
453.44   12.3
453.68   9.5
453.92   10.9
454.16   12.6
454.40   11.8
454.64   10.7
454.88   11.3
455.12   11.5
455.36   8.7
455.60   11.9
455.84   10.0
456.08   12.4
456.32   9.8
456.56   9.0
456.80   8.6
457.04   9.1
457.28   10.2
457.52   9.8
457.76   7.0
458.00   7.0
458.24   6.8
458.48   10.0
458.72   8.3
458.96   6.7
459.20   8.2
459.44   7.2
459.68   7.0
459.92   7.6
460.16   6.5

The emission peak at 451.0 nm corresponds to C IV 1549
